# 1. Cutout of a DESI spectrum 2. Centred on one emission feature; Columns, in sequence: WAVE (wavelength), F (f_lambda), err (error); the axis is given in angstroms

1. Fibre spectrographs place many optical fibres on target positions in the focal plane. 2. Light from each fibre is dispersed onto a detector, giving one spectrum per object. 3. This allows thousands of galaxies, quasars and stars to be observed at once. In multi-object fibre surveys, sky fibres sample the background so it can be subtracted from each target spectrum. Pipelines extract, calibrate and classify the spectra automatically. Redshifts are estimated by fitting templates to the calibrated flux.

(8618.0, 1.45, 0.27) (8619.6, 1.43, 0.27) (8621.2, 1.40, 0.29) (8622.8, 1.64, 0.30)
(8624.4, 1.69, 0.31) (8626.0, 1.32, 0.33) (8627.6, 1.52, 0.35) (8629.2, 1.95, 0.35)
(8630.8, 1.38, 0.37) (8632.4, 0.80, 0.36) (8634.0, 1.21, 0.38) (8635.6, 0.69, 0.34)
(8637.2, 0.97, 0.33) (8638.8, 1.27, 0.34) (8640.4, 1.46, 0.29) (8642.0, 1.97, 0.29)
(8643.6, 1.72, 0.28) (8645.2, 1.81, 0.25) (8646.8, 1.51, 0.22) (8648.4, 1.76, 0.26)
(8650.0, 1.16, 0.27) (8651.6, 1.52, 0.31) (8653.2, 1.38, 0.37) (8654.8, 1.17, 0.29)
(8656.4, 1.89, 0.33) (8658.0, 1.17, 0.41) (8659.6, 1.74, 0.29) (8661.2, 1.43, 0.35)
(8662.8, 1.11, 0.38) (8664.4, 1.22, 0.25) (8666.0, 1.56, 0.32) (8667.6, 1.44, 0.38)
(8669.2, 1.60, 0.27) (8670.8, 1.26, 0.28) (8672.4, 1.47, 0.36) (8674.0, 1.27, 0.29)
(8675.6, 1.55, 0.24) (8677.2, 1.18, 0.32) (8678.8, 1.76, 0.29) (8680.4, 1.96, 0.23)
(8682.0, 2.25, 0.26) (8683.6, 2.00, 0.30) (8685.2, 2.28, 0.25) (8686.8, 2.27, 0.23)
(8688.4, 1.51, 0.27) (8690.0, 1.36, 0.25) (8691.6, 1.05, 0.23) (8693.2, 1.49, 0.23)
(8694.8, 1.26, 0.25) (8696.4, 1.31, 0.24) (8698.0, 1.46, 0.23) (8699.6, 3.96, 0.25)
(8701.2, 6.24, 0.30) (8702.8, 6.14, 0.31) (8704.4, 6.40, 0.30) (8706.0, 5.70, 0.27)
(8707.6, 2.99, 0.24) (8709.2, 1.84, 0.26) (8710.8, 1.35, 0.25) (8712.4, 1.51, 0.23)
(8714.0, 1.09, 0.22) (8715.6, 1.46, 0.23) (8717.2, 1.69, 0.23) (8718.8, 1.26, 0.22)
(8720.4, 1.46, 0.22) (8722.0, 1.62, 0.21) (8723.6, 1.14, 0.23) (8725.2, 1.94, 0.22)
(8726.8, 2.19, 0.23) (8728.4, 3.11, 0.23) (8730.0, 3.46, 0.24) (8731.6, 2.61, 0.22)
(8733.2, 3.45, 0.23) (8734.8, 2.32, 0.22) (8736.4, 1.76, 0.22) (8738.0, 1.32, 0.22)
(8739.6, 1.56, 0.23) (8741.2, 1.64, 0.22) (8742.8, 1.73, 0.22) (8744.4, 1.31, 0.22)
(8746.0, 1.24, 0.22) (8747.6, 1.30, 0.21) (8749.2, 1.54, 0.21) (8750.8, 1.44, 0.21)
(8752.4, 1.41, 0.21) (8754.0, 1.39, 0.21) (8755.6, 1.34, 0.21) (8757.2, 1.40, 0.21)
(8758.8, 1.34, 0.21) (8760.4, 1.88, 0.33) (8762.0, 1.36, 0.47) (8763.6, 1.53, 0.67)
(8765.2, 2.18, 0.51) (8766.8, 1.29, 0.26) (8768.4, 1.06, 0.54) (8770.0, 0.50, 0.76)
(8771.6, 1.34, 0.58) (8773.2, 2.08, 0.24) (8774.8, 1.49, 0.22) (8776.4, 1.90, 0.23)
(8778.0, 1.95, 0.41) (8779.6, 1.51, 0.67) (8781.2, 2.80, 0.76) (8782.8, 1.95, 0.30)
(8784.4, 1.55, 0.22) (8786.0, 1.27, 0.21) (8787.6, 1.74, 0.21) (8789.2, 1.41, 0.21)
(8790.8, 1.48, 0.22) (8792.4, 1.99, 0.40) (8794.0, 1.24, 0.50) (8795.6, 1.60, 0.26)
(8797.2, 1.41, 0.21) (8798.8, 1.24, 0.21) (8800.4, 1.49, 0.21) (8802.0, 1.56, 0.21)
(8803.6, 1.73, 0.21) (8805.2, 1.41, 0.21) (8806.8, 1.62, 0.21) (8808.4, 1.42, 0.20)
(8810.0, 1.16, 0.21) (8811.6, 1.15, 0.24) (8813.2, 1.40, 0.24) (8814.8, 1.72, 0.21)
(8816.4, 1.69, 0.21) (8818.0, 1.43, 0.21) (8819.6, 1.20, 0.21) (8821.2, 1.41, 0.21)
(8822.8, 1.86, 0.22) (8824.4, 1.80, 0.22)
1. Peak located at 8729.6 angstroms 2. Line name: [N II]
